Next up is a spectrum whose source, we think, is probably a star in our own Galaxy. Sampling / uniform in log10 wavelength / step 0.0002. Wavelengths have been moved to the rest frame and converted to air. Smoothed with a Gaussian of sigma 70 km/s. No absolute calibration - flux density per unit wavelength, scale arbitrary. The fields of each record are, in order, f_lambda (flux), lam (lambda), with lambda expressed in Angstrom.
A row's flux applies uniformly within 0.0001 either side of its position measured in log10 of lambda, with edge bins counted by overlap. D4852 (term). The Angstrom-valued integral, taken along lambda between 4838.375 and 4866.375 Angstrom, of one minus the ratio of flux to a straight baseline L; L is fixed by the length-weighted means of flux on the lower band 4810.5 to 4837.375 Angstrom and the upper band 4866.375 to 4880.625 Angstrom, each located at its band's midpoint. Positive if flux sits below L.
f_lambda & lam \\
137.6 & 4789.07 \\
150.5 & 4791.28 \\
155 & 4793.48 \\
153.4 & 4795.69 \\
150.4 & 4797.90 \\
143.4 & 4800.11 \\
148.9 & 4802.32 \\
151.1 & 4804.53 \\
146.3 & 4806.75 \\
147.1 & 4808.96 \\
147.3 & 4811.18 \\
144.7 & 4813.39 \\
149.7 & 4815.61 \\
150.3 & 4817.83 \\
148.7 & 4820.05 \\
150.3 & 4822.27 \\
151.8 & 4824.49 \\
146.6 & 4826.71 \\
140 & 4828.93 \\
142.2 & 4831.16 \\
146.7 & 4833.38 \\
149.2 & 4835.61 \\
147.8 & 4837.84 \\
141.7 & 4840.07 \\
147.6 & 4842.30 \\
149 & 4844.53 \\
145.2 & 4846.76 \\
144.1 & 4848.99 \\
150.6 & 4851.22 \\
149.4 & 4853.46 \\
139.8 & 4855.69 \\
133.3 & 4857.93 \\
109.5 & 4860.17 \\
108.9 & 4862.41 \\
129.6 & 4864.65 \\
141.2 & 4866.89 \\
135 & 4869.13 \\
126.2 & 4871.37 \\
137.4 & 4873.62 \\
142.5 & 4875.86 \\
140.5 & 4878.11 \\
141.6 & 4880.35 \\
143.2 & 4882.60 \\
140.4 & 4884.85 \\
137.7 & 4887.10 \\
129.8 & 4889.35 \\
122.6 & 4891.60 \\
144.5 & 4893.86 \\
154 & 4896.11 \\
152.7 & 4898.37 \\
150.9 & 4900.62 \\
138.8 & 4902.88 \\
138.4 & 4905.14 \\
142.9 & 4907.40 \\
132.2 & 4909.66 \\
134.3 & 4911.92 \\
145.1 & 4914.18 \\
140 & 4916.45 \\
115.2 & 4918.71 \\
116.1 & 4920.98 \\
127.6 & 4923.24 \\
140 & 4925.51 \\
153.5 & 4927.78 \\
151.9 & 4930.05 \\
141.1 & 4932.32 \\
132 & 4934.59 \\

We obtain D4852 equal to 0.8 Angstrom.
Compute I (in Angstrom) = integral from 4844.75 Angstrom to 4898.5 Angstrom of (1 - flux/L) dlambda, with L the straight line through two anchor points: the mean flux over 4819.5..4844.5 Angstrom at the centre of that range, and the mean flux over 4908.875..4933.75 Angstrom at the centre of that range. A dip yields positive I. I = 1.7 Angstrom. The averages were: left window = 147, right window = 136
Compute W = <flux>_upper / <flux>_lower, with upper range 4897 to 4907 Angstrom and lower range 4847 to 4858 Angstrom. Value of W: 1.00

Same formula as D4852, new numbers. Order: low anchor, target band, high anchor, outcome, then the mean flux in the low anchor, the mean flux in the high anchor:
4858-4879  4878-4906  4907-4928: -2.0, 130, 134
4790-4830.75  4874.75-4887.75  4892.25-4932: 0.1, 148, 140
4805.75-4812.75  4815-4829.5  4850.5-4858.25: -0.2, 147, 144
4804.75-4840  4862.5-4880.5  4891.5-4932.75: 1.0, 147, 139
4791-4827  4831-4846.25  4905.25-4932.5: -0.1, 149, 137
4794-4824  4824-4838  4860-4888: -0.2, 149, 134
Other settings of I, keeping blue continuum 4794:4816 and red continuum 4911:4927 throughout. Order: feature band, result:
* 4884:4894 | 0.2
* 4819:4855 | -0.8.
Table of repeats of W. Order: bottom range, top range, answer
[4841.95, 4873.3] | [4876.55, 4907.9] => 1.04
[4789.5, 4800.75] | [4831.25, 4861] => 0.95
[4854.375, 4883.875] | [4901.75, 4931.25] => 1.03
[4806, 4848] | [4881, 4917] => 0.96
